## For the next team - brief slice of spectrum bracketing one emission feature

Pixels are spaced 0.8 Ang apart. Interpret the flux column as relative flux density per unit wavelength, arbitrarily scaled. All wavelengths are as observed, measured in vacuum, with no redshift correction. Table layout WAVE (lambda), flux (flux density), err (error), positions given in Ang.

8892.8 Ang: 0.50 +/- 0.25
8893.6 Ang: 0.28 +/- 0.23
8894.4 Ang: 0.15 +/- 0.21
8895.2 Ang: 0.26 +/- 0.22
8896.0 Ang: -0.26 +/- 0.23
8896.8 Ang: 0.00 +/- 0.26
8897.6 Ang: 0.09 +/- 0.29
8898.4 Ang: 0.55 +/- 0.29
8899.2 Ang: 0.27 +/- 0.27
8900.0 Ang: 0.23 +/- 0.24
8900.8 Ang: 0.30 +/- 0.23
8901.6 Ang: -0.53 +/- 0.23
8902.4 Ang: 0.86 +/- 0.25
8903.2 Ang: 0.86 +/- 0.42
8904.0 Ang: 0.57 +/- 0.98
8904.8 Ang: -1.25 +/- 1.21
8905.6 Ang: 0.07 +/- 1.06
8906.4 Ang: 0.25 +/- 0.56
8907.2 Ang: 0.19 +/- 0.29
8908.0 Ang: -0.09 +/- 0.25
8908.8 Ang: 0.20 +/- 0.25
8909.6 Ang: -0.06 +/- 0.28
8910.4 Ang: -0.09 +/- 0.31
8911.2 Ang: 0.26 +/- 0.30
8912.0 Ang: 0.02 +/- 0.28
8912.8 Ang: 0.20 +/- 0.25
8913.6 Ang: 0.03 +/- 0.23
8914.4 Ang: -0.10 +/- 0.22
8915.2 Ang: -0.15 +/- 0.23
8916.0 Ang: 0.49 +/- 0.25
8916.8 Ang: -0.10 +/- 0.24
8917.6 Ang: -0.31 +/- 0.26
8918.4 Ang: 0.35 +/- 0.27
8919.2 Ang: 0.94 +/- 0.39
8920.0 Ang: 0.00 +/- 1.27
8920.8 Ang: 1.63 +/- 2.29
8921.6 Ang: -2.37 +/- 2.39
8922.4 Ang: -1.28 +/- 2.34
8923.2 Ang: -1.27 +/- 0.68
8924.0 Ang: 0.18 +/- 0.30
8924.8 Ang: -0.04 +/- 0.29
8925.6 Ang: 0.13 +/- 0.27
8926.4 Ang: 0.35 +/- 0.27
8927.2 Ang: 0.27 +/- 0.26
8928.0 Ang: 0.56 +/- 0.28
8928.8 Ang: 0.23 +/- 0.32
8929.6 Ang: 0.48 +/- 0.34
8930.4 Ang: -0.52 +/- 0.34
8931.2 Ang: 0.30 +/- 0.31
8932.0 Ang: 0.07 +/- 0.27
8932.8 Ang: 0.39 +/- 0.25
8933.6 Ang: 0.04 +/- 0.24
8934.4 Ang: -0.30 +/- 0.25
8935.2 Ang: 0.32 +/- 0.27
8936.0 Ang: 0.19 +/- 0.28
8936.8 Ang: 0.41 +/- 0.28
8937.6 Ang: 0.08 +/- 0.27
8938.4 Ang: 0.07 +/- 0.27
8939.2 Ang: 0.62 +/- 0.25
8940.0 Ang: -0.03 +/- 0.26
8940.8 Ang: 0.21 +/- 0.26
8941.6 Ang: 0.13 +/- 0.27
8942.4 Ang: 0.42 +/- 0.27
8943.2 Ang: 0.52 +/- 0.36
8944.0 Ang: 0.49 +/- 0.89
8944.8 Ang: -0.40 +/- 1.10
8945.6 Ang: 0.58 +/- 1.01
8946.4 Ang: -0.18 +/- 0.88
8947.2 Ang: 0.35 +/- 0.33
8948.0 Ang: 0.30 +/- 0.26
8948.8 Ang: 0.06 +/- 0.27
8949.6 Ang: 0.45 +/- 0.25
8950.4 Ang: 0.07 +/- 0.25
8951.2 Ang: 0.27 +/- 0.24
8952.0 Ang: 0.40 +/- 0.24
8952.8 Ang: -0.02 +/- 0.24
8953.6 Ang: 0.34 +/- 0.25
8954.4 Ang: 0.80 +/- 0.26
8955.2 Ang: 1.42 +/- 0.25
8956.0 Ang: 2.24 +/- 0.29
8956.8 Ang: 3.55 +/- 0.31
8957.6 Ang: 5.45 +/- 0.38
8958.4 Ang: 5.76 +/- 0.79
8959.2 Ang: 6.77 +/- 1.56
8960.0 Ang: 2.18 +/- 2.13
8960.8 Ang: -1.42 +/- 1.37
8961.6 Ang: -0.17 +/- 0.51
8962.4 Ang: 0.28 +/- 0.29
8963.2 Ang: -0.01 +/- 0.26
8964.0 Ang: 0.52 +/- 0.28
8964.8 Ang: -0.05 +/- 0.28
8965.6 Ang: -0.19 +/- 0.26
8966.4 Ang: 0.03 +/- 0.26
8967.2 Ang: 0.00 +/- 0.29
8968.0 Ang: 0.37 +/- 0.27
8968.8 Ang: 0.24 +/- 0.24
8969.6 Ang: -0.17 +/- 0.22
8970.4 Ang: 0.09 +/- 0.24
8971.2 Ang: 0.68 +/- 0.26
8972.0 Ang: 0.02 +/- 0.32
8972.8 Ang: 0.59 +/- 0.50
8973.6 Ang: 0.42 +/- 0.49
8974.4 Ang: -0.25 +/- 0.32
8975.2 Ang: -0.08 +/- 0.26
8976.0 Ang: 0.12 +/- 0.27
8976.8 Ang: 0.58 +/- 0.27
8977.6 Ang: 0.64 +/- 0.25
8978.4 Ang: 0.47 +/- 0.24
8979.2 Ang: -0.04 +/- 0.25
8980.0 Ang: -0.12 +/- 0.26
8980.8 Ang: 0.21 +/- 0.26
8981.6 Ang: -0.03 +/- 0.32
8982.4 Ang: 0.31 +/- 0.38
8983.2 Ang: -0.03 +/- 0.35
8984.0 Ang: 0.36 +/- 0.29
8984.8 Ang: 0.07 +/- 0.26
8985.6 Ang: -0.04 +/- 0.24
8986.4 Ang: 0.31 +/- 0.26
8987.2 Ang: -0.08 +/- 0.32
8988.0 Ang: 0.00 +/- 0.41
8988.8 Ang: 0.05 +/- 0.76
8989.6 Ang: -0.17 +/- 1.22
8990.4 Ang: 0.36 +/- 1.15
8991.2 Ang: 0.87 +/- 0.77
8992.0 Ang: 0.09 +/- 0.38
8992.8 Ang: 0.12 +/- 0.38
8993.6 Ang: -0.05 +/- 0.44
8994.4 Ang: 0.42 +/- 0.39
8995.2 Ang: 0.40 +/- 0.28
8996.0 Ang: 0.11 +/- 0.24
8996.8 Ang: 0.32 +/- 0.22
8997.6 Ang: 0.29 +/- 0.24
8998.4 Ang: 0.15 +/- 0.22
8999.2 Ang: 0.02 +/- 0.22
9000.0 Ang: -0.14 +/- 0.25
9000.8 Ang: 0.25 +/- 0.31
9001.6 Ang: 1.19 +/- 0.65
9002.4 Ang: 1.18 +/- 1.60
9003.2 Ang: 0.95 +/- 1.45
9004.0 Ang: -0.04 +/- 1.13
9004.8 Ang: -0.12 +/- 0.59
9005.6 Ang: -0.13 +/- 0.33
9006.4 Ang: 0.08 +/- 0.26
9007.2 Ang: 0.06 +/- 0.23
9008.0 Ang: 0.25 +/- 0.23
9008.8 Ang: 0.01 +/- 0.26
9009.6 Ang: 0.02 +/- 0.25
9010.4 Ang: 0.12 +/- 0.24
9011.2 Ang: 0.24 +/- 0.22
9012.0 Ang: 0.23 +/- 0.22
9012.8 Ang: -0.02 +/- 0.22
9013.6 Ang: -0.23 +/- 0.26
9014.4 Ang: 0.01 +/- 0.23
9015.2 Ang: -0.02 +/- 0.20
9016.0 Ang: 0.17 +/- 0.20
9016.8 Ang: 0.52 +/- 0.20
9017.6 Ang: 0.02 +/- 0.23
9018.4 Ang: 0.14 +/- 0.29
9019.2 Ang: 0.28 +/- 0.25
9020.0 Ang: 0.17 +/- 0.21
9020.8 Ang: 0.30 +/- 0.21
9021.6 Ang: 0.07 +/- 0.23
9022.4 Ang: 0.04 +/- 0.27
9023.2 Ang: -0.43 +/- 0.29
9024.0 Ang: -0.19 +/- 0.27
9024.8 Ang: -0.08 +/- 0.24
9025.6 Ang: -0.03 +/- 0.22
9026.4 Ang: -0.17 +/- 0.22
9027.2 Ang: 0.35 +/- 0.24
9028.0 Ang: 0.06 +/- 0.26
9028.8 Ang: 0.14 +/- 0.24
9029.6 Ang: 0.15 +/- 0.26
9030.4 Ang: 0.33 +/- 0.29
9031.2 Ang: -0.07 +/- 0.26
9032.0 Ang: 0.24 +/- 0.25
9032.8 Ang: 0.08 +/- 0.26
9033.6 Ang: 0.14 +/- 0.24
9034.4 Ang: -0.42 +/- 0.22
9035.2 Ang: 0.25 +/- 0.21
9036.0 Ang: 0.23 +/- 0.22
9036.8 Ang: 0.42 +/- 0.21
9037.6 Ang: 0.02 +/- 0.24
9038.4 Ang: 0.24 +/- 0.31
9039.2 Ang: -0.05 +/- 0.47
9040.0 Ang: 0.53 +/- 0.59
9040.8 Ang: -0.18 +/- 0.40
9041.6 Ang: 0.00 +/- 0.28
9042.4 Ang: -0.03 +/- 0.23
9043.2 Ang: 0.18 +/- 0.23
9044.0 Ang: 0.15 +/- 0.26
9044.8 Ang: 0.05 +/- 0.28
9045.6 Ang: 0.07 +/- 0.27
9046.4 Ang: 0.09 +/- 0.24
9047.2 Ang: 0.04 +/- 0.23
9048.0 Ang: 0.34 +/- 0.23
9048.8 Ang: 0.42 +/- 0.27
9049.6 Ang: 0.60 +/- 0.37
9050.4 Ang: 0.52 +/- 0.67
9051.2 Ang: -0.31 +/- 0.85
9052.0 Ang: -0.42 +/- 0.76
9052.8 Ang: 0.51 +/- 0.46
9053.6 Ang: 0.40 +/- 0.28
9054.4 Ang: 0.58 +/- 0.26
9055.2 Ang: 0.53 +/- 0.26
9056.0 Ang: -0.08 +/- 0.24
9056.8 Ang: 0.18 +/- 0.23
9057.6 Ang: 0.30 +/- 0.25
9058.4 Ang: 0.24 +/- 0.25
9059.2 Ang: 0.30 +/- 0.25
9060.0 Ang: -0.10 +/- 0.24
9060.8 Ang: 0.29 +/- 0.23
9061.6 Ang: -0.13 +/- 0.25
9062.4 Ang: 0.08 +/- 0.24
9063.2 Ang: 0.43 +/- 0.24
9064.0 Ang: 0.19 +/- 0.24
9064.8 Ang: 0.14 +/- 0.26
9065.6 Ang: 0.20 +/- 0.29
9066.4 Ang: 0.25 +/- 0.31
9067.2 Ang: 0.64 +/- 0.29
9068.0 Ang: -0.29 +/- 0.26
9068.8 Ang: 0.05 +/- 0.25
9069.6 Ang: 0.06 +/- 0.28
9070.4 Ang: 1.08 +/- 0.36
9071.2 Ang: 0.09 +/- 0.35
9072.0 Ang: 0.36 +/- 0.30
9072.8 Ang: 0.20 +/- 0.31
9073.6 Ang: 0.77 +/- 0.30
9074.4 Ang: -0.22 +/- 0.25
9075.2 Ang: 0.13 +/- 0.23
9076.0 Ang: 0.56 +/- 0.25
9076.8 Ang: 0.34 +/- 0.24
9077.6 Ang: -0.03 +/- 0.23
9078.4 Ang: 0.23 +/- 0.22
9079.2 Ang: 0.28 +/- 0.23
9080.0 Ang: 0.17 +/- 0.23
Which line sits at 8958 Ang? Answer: [O III] 5007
